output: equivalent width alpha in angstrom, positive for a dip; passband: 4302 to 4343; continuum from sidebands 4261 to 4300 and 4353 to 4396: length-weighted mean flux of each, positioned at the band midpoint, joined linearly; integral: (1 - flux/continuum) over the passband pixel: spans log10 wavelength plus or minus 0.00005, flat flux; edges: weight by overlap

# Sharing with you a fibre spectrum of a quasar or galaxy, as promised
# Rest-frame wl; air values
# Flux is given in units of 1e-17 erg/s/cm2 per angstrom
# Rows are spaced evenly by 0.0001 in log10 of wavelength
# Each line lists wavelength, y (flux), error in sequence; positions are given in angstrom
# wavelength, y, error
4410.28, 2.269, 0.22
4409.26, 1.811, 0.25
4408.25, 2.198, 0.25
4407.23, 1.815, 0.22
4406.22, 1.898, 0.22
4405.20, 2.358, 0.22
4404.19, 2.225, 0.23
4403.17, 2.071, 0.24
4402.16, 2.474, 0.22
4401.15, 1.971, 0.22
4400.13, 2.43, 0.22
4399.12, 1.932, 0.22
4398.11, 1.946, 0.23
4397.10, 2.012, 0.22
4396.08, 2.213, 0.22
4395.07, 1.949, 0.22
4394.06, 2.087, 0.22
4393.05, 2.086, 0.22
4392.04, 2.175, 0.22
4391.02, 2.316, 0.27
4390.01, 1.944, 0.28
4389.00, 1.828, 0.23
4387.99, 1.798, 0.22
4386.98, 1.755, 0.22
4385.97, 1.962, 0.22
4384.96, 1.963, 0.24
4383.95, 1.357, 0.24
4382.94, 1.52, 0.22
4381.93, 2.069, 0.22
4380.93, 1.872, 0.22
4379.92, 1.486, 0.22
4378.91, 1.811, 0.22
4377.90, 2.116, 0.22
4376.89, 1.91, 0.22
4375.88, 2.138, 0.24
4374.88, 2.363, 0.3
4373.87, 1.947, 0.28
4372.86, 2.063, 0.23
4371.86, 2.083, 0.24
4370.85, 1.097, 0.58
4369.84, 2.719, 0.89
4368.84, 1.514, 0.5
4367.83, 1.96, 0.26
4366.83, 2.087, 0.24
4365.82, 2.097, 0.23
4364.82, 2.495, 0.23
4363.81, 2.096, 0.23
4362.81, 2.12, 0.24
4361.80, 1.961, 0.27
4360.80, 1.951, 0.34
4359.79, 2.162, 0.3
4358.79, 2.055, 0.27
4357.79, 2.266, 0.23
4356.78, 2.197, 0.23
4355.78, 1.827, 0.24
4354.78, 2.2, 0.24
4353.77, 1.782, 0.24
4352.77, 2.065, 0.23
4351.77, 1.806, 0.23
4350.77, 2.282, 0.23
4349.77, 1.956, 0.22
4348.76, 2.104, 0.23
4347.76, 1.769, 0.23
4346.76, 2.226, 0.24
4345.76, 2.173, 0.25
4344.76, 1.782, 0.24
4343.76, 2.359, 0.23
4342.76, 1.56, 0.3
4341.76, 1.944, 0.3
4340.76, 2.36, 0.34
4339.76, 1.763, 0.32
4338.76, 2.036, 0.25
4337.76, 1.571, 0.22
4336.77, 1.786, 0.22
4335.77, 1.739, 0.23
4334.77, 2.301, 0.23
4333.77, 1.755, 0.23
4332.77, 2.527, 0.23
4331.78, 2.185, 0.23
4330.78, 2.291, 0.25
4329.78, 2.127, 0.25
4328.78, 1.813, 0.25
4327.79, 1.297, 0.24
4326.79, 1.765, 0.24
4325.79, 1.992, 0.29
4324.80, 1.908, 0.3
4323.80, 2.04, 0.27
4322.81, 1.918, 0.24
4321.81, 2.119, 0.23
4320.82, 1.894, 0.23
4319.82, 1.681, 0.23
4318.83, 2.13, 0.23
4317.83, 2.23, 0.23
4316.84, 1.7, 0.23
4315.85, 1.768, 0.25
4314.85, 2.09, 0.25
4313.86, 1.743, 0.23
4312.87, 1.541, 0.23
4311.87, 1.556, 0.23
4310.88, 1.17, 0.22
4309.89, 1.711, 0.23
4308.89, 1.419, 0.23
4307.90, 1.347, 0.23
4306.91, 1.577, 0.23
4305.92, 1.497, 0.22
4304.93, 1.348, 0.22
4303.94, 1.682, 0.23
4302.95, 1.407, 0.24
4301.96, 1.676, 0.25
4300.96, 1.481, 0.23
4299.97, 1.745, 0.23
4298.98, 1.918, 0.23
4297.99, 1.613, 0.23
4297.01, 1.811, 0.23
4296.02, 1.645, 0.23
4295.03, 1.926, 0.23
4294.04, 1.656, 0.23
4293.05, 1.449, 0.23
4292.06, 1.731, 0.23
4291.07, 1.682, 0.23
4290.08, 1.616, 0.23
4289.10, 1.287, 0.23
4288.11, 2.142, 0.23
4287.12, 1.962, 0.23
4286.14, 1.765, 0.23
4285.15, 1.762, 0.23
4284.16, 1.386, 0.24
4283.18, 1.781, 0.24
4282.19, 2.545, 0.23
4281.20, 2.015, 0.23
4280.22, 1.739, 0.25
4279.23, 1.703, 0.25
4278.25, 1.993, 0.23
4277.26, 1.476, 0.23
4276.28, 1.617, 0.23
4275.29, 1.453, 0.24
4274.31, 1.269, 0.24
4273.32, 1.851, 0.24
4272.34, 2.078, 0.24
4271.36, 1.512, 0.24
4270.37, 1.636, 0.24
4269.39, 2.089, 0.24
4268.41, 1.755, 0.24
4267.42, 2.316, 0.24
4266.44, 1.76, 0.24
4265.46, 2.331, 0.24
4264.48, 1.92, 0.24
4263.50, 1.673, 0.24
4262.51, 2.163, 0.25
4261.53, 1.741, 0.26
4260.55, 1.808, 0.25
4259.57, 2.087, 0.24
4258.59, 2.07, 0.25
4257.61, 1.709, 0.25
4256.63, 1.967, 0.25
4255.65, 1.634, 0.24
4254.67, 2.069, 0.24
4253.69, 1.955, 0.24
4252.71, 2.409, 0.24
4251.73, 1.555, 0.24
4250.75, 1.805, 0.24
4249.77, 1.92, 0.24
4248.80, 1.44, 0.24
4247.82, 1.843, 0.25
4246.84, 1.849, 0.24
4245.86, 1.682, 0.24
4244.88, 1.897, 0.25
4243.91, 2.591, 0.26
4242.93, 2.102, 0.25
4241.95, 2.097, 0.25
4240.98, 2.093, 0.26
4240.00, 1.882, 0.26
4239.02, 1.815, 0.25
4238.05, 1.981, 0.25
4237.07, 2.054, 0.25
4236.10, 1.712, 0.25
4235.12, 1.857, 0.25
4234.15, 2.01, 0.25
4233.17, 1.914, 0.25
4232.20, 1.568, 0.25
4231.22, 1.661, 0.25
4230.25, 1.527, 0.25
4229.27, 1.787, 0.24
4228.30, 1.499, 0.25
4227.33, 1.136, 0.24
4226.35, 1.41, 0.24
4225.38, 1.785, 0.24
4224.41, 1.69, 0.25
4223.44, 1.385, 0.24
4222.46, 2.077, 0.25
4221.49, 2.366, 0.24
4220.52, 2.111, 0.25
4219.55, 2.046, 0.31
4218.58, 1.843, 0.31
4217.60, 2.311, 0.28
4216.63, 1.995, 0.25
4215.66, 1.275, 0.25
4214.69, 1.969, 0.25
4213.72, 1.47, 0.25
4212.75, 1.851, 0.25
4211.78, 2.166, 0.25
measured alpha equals 1.4 angstrom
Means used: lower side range 1.79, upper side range 1.98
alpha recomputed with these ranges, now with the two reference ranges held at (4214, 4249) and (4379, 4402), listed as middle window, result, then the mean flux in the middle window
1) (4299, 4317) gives 2.89 angstrom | 1.59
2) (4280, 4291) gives 0.36 angstrom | 1.82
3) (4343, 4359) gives -1.04 angstrom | 2.04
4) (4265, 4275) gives 0.09 angstrom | 1.85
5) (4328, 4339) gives -0.49 angstrom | 1.99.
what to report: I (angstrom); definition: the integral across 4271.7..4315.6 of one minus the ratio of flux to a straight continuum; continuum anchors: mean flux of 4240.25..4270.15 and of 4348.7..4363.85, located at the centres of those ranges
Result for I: 6.7 angstrom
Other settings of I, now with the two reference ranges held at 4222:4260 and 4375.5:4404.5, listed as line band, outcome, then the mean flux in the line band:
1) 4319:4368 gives -1.82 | 2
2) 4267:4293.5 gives 1.54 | 1.76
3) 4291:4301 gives 0.96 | 1.71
